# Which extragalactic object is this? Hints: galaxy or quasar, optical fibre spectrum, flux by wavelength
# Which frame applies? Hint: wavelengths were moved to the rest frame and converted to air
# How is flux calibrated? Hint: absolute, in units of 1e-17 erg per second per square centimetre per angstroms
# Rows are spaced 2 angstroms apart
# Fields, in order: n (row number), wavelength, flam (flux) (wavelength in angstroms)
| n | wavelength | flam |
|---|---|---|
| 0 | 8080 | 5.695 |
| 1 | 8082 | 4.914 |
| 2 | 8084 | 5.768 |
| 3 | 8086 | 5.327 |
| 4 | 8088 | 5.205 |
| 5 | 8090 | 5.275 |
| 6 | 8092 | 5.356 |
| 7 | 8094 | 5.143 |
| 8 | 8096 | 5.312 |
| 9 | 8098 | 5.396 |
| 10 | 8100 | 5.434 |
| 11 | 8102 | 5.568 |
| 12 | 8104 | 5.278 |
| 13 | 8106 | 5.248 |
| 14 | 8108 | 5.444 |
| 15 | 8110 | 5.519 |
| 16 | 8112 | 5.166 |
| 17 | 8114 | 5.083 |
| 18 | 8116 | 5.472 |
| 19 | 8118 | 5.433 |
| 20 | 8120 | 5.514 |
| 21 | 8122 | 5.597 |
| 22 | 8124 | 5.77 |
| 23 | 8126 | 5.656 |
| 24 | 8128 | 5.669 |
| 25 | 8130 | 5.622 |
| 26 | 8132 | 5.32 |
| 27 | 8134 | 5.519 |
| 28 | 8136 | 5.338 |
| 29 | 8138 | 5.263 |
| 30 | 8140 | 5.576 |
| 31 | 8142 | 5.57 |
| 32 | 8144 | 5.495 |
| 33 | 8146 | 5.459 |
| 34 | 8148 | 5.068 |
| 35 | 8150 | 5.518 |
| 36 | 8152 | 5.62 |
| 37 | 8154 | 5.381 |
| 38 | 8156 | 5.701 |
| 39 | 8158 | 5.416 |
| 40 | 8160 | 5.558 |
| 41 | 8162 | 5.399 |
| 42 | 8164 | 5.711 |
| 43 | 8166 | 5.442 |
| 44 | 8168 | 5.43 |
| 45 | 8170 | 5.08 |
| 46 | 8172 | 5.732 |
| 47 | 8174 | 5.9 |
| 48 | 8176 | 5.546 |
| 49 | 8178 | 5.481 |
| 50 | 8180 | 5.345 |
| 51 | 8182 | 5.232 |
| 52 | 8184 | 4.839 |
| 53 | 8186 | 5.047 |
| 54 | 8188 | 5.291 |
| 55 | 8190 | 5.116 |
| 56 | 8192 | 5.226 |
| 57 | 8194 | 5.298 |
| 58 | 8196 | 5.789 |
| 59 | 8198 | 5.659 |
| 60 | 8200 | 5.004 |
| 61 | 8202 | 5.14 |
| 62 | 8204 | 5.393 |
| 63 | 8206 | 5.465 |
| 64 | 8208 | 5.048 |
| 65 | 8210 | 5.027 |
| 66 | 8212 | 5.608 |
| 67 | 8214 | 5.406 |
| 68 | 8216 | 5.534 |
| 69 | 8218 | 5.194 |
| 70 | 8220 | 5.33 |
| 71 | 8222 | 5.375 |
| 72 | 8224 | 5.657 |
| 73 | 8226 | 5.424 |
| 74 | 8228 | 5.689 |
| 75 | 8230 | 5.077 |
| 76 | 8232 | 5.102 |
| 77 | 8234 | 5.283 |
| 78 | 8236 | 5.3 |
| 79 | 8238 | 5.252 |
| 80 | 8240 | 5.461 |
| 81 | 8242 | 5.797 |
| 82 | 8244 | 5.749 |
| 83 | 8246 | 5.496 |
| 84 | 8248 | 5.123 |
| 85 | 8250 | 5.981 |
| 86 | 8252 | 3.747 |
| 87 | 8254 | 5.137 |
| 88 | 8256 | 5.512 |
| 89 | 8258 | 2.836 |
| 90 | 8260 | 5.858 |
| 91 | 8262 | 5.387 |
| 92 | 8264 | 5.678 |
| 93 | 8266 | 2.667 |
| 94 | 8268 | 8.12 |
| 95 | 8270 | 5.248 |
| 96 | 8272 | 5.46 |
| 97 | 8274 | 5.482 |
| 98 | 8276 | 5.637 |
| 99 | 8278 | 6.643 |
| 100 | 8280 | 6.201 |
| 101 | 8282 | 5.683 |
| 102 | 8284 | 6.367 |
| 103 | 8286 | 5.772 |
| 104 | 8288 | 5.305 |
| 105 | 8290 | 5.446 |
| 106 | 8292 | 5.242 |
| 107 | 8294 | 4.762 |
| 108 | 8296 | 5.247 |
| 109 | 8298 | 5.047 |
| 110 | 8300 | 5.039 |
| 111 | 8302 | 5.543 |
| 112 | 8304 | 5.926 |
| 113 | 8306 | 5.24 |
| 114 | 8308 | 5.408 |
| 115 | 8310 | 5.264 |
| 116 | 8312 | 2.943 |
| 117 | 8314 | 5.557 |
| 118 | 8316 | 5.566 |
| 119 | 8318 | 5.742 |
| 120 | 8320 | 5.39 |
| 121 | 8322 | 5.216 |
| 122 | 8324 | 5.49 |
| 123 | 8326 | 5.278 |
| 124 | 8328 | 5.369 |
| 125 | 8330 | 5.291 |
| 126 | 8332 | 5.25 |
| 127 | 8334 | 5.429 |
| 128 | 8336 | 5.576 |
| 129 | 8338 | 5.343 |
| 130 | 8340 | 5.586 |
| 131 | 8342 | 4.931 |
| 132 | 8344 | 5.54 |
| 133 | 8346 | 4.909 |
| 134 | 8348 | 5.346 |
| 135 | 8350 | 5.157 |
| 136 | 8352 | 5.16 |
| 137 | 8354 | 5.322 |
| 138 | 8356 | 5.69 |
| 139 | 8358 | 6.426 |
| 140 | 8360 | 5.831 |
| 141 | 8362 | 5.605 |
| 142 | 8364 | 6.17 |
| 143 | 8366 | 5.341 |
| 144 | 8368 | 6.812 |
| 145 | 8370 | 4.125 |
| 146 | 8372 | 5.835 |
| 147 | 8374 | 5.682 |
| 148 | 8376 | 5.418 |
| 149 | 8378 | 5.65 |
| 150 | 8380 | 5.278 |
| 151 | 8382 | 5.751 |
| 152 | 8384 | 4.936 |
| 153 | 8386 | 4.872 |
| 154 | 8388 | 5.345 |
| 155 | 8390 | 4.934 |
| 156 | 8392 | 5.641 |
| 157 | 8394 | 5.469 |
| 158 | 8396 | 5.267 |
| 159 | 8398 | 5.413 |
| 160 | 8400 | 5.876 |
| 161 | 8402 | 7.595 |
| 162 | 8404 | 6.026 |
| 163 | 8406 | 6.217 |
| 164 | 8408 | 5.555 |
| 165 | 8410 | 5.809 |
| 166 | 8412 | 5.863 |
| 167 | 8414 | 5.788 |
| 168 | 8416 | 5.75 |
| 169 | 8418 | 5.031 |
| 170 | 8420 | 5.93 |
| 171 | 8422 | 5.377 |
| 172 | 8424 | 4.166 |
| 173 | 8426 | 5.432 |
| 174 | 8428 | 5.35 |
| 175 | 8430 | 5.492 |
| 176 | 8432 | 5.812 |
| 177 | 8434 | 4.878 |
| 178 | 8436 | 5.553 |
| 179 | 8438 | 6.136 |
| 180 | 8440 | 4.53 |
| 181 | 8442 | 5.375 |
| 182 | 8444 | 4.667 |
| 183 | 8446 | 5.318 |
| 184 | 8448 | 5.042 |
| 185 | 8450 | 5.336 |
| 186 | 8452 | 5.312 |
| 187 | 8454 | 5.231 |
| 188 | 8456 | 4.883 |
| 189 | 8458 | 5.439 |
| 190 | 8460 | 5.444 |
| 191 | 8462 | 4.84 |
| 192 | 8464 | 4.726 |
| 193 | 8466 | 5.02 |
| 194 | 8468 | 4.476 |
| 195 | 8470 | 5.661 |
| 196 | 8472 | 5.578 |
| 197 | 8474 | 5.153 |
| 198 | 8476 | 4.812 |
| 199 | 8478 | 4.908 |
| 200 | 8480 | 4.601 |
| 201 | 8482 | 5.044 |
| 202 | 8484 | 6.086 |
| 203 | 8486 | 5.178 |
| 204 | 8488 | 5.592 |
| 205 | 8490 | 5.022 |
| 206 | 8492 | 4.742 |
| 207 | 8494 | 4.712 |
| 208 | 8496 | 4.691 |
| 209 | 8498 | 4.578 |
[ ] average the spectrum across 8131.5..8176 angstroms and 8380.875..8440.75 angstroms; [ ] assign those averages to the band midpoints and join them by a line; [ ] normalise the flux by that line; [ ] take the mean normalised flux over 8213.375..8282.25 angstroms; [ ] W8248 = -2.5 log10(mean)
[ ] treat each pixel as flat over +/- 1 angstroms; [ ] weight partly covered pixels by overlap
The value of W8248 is 0.02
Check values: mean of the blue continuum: 5.48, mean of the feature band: 5.38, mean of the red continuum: 5.53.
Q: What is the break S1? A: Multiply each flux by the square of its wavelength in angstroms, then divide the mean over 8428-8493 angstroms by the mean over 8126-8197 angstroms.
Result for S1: 1.0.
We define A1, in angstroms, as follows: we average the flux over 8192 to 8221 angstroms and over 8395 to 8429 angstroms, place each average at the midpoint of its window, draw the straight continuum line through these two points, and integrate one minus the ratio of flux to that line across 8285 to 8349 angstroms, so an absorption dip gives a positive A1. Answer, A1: 2.8 angstroms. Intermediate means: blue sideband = 5.35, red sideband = 5.67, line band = 5.28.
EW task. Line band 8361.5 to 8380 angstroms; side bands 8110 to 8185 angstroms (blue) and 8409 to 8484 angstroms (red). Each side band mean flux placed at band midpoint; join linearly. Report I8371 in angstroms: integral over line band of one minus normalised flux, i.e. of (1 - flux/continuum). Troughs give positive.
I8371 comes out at -1.1 angstroms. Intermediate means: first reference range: 5.46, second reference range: 5.25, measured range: 5.61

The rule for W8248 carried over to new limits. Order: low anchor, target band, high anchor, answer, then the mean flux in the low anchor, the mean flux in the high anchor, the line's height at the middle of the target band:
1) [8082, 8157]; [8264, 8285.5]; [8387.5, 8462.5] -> -0.06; 5.43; 5.46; 5.44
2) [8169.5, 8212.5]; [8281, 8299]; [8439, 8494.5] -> -0.04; 5.33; 5.1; 5.25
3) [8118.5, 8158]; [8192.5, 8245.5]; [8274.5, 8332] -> 0.01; 5.5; 5.41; 5.46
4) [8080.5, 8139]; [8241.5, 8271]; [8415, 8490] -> 0.02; 5.4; 5.22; 5.32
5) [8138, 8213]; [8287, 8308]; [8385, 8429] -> 0.04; 5.39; 5.58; 5.49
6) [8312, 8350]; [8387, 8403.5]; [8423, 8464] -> -0.09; 5.31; 5.2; 5.25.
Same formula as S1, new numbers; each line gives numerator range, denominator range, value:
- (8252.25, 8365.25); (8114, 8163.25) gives 1.02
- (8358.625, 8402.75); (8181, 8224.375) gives 1.10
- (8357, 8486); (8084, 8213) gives 1.07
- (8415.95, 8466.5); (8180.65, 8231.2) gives 1.04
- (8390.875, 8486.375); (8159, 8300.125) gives 1.05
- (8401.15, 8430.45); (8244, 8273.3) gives 1.14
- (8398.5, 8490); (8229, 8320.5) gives 1.05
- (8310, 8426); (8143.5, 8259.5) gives 1.07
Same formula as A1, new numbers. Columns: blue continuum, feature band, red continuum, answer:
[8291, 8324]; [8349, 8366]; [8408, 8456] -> -1.25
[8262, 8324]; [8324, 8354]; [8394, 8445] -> 0.93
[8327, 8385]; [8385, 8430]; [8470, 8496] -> -2.06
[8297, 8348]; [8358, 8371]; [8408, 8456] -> -0.99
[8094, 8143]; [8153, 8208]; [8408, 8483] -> 0.18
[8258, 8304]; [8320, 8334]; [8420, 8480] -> 0.19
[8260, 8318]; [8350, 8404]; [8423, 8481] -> -3.23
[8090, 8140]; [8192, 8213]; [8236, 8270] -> -0.12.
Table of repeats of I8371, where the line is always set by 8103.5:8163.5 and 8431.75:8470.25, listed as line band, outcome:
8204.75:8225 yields 0.1 angstroms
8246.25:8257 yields 0.4 angstroms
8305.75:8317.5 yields 0.6 angstroms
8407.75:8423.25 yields -1.3 angstroms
